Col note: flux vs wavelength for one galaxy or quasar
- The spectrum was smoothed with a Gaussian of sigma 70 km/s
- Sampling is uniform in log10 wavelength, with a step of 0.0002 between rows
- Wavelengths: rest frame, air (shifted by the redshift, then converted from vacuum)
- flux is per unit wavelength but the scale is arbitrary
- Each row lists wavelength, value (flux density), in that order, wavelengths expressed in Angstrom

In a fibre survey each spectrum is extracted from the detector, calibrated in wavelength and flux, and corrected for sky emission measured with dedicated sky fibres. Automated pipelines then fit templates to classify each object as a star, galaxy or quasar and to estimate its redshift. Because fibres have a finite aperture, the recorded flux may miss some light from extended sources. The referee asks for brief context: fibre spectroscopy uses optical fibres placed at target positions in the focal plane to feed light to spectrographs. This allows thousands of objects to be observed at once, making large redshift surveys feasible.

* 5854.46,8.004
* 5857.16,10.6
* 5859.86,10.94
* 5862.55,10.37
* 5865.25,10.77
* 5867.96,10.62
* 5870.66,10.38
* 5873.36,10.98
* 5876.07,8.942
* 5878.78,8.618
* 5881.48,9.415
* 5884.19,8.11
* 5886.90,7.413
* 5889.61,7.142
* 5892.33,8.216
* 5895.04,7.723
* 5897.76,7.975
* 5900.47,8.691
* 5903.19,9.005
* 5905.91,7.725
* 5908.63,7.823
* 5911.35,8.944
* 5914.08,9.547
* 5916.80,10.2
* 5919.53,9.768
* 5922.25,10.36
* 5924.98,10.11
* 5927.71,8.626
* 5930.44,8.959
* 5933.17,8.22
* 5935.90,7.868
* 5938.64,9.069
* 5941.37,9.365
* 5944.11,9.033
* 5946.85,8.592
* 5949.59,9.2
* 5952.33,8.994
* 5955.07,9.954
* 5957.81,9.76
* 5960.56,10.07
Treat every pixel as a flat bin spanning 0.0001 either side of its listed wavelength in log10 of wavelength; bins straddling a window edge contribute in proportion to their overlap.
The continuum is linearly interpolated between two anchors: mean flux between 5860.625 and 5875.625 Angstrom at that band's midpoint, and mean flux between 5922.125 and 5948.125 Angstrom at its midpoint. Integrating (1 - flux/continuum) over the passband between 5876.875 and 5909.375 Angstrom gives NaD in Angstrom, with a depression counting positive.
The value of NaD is 5.8 Angstrom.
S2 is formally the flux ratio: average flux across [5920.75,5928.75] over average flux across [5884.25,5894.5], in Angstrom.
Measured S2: 1.27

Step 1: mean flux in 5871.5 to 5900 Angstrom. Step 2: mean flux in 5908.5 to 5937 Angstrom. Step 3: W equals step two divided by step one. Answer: 1.08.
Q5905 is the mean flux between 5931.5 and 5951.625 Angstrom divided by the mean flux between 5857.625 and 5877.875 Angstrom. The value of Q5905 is 0.8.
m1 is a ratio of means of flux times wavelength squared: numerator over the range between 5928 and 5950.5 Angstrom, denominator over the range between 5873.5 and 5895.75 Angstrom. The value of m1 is 1.1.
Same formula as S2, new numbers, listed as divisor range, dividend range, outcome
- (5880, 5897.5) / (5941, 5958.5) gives 1.15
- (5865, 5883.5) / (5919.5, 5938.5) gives 0.92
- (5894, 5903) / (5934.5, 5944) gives 1.07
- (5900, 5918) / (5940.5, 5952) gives 1.02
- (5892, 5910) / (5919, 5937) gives 1.12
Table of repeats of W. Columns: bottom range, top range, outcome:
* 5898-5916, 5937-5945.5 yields 1.06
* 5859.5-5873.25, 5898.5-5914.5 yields 0.80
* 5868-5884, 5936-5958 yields 0.95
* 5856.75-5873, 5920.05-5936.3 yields 0.86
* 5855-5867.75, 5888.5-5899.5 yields 0.74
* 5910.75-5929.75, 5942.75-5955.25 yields 0.94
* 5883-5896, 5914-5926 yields 1.30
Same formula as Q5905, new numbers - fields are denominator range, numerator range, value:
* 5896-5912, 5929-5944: 1.05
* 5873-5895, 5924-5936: 1.04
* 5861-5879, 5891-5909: 0.80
